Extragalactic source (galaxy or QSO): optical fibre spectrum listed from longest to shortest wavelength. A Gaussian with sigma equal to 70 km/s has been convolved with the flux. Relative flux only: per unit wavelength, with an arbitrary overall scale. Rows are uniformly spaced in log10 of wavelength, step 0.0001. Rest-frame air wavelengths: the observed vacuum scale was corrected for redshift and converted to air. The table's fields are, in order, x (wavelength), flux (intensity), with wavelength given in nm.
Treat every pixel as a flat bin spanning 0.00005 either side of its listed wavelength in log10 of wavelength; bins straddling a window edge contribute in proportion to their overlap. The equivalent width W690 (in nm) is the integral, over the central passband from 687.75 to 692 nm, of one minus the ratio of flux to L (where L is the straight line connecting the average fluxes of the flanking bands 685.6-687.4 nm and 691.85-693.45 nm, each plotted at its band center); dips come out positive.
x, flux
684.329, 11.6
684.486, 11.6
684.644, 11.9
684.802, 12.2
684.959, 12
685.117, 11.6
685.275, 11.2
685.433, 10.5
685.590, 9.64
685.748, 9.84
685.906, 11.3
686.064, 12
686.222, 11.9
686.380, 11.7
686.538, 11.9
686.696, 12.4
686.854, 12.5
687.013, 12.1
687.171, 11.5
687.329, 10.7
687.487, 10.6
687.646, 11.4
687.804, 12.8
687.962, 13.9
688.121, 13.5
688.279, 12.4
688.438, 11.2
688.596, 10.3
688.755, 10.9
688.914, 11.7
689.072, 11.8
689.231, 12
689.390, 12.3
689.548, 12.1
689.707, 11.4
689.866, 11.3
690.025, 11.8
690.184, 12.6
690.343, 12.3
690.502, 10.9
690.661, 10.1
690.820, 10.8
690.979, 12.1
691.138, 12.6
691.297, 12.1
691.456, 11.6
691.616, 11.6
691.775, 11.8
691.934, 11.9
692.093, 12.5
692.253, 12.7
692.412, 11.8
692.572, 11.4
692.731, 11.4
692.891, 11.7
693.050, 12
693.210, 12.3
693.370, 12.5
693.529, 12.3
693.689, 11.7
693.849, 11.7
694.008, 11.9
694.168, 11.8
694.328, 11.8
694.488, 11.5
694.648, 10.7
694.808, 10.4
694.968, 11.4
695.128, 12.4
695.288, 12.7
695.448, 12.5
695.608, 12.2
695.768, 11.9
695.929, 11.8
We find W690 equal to -0.01 nm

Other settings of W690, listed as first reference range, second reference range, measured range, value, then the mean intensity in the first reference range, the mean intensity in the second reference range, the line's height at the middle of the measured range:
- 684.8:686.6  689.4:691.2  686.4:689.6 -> -0.12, 11.3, 11.7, 11.5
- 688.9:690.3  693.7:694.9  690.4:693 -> 0.00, 11.9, 11.4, 11.7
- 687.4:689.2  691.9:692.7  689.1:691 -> 0.05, 11.9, 12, 11.9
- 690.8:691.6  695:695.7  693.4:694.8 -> 0.07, 11.9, 12.4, 12.2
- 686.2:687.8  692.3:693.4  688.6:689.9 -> 0.02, 11.7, 11.9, 11.8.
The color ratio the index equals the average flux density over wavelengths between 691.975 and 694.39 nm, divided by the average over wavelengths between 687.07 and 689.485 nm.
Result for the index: 1.0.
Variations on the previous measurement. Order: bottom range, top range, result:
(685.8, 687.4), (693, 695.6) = 1.01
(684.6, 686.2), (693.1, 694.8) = 1.05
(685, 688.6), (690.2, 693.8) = 1.02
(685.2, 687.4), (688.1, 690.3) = 1.03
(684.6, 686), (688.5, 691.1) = 1.04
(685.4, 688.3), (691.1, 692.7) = 1.02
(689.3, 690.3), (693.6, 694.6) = 0.98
